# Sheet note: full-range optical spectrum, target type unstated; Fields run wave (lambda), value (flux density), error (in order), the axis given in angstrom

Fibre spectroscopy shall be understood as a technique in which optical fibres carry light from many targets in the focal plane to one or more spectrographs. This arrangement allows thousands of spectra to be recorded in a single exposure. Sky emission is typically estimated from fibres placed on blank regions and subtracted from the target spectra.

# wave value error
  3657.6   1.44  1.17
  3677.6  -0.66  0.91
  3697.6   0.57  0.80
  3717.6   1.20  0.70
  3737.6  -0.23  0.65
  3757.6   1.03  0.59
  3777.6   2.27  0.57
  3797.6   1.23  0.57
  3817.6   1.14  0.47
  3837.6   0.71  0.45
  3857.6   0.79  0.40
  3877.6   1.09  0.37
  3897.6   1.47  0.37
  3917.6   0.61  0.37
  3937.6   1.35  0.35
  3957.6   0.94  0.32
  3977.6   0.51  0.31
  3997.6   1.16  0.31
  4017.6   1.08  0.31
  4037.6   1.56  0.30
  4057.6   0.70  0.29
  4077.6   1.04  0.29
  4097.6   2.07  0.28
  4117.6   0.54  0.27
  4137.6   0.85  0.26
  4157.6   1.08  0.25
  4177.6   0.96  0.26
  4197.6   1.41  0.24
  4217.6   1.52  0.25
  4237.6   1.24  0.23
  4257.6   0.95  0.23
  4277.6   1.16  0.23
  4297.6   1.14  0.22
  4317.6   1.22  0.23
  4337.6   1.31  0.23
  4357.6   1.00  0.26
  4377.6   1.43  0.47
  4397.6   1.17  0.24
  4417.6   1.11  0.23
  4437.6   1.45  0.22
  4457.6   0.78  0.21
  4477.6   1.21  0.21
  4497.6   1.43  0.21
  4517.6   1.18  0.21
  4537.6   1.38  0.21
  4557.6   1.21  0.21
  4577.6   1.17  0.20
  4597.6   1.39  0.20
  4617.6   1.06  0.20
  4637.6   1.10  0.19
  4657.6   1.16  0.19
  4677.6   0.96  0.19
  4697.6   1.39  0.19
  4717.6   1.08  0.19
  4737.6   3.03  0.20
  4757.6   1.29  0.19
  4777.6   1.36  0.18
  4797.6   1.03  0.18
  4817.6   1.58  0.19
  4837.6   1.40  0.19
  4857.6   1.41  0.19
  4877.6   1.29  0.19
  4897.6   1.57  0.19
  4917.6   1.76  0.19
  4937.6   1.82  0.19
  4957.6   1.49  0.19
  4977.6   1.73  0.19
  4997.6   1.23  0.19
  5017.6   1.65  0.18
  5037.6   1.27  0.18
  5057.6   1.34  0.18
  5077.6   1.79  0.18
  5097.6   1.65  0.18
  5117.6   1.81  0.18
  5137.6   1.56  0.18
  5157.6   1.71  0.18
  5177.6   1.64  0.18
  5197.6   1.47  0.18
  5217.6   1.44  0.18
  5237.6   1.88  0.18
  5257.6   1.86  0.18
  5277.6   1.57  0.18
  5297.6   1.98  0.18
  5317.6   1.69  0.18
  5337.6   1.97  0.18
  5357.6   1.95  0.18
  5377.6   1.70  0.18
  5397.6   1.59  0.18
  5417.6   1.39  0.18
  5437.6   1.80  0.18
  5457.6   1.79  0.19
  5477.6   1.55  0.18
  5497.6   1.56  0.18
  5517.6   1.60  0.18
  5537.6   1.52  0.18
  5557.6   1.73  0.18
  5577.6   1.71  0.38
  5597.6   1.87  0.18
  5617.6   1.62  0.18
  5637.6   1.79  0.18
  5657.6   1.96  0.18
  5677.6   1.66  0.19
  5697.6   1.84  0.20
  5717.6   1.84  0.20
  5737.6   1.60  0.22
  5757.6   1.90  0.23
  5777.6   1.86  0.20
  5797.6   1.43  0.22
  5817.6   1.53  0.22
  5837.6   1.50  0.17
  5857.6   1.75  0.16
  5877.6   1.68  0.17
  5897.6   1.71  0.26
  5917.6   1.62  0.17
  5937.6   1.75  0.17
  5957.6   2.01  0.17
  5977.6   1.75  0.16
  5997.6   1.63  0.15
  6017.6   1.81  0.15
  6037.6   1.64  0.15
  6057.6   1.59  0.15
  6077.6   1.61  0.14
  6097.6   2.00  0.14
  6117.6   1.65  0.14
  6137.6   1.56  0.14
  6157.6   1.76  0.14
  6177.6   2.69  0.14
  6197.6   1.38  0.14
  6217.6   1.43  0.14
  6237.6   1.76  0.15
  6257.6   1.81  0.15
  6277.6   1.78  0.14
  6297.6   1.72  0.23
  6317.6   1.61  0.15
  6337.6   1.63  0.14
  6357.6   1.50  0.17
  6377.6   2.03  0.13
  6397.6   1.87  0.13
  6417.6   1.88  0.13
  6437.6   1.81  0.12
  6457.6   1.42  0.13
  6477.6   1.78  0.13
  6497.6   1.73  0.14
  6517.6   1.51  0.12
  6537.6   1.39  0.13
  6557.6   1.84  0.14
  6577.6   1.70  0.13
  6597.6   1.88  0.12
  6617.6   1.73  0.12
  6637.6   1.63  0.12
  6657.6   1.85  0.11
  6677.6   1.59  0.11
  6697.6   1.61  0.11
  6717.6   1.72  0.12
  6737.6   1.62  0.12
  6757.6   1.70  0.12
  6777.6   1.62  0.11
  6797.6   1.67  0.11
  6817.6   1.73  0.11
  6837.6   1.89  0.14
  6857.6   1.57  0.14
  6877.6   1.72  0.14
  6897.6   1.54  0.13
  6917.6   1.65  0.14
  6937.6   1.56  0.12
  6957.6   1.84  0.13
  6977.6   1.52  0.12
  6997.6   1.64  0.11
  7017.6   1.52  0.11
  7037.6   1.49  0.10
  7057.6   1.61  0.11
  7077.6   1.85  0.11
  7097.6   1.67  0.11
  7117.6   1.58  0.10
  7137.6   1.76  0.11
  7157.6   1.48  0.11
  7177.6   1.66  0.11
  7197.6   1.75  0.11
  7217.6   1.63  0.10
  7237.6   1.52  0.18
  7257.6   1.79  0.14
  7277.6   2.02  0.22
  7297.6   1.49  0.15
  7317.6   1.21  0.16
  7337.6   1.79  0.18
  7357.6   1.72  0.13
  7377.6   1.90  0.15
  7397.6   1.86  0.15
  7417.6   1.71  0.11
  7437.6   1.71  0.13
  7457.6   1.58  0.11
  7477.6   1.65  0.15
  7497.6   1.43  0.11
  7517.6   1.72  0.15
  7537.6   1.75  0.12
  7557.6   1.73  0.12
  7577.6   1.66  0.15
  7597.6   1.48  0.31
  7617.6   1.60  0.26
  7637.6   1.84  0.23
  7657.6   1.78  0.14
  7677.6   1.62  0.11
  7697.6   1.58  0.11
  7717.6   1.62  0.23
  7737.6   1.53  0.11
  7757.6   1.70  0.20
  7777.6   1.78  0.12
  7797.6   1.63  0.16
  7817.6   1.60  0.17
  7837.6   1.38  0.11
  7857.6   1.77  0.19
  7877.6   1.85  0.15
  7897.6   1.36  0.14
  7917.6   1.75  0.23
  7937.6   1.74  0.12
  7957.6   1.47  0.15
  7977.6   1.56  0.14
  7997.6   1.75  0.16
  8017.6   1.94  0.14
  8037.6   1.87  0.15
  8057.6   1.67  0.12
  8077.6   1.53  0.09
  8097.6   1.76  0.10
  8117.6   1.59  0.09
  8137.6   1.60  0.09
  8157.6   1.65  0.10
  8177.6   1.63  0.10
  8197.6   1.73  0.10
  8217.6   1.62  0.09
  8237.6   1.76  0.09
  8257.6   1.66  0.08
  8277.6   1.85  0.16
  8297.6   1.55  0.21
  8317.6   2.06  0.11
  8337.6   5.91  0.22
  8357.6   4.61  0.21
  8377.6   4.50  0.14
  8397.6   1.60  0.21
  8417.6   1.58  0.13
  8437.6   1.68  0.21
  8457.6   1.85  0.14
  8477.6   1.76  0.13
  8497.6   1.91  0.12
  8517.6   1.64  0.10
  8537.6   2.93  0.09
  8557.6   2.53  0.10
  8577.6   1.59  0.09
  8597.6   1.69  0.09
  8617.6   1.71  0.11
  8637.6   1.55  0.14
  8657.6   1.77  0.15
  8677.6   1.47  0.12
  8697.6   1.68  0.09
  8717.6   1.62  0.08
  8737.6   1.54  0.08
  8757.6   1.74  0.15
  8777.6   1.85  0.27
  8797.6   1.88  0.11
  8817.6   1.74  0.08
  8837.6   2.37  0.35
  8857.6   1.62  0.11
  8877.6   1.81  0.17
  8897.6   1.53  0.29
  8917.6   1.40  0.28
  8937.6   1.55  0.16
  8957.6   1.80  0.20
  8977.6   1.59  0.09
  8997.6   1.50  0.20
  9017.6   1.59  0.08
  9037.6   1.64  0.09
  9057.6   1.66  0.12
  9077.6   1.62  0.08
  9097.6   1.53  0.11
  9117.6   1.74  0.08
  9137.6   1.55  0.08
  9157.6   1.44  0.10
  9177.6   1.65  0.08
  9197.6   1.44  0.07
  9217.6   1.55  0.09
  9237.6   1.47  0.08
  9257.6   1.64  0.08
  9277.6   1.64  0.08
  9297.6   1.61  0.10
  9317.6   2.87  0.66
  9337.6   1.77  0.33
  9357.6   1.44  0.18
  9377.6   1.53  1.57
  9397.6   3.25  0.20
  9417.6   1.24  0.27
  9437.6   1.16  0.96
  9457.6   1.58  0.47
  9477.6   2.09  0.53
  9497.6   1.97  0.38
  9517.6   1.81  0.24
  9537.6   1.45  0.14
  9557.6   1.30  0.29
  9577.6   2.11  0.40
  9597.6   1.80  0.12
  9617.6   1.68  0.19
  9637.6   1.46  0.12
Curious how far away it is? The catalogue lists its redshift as 0.27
